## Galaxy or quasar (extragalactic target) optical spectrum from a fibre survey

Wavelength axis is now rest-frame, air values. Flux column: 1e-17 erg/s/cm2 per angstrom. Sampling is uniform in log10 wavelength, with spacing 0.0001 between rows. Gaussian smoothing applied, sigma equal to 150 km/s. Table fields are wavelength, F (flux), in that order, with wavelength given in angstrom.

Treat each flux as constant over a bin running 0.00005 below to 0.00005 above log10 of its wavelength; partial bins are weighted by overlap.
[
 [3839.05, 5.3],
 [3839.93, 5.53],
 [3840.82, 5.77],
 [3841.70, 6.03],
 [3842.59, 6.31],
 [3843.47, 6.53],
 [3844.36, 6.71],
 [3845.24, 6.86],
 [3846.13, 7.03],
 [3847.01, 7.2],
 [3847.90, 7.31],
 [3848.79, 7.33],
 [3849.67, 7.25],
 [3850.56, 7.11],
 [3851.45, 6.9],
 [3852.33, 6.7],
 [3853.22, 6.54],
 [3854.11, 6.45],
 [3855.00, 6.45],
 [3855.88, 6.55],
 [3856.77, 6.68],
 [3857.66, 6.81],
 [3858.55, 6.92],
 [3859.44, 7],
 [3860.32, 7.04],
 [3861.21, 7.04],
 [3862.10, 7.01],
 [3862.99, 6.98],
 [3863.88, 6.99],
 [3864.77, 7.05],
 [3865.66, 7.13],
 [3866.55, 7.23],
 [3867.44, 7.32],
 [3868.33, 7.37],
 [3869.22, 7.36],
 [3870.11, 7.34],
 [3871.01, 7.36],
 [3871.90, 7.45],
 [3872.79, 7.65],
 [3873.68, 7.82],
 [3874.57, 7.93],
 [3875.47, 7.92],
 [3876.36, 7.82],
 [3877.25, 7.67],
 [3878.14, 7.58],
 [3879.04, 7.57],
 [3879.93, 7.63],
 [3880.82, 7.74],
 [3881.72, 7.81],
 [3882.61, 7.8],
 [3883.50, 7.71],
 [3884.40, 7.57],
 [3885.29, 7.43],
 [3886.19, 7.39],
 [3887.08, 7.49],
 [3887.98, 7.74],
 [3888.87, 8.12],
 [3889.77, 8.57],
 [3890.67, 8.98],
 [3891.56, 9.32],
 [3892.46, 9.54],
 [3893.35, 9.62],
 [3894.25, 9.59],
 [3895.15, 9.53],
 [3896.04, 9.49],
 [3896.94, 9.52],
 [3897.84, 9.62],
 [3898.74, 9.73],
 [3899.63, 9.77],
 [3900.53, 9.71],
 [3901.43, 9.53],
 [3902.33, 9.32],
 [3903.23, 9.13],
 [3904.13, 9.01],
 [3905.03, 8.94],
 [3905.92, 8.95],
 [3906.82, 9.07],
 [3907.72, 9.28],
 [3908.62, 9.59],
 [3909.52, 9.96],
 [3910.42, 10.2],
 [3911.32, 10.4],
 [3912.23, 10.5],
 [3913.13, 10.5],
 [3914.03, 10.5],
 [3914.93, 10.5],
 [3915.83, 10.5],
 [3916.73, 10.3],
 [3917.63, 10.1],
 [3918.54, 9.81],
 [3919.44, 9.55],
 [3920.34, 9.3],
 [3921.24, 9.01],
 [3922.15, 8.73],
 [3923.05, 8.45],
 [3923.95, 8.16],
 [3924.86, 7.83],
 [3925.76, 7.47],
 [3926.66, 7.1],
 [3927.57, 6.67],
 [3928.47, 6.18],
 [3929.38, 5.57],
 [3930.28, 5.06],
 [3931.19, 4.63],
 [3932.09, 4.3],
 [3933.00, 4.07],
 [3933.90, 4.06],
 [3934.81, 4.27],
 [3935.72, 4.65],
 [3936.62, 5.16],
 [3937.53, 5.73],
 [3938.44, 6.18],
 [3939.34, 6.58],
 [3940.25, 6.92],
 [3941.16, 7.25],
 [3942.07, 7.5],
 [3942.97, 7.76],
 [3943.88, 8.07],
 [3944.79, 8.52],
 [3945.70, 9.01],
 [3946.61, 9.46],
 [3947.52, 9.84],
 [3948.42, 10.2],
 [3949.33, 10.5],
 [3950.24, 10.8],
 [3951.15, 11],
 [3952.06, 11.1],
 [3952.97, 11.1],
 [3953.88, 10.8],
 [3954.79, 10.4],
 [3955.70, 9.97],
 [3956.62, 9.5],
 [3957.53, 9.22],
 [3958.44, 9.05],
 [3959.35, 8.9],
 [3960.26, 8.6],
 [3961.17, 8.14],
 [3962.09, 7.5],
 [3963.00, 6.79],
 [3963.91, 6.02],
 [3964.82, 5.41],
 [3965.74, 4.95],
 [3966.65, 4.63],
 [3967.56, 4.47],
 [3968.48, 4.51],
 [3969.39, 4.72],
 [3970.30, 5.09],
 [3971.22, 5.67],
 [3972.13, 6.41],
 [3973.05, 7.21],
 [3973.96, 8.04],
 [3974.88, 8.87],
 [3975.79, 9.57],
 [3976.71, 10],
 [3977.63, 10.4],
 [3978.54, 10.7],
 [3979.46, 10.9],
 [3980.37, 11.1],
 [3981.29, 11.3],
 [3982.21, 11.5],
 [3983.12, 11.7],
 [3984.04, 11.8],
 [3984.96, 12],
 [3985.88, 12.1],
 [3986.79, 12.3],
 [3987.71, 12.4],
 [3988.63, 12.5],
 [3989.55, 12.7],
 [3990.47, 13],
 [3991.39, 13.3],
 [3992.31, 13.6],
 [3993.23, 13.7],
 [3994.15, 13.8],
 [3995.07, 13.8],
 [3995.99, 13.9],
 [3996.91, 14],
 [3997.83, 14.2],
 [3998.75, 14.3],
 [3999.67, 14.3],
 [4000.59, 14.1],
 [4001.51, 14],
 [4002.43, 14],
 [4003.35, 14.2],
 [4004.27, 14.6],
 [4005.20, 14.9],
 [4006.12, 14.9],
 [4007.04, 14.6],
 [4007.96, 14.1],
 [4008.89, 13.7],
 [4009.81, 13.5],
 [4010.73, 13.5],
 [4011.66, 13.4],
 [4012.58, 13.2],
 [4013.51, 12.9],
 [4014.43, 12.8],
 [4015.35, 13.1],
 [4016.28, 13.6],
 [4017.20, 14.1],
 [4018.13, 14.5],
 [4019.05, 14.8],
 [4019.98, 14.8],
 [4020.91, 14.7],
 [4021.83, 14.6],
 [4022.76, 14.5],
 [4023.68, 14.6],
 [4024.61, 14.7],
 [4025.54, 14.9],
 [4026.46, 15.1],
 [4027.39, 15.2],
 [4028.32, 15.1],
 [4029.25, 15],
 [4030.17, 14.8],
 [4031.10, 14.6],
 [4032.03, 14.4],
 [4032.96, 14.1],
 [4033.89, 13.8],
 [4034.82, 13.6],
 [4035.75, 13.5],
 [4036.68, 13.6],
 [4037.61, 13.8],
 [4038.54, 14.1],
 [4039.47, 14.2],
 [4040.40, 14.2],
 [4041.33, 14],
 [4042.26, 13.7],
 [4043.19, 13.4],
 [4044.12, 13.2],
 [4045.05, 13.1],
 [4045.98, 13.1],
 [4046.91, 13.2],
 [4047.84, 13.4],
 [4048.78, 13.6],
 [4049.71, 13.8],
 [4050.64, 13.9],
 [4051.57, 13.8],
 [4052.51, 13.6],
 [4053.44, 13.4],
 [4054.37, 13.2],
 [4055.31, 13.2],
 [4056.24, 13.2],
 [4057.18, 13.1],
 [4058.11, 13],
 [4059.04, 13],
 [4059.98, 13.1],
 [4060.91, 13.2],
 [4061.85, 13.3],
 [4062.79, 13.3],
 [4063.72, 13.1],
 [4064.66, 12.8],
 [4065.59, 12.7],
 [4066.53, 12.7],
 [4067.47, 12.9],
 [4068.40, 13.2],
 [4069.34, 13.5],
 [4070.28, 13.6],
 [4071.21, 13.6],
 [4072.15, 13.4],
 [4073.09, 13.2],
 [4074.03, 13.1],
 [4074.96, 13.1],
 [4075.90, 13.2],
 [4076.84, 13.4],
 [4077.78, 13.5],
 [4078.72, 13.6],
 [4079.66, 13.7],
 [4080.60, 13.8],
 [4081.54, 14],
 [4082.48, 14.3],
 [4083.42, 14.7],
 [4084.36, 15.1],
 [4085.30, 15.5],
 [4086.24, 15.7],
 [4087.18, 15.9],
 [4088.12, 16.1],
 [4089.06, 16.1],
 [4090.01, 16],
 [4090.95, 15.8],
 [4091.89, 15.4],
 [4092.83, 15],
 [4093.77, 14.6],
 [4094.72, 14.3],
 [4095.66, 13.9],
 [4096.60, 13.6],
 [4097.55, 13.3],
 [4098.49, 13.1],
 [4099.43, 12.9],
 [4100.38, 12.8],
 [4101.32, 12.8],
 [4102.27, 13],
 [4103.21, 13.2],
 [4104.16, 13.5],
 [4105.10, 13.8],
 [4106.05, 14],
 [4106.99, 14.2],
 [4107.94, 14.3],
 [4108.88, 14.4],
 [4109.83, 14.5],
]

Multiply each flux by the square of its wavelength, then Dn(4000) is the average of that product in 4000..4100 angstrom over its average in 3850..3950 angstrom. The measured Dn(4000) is 1.9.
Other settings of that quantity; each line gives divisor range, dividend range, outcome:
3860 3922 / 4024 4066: 1.72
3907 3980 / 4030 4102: 1.81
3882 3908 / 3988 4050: 1.68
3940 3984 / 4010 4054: 1.68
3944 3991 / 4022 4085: 1.55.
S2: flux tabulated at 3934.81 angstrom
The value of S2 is 4.27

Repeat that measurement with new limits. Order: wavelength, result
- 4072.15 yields 13.4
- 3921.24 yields 9.01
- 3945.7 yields 9.01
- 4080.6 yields 13.8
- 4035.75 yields 13.5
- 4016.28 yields 13.6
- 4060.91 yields 13.2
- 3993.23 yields 13.7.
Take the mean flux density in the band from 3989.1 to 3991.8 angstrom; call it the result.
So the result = 13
